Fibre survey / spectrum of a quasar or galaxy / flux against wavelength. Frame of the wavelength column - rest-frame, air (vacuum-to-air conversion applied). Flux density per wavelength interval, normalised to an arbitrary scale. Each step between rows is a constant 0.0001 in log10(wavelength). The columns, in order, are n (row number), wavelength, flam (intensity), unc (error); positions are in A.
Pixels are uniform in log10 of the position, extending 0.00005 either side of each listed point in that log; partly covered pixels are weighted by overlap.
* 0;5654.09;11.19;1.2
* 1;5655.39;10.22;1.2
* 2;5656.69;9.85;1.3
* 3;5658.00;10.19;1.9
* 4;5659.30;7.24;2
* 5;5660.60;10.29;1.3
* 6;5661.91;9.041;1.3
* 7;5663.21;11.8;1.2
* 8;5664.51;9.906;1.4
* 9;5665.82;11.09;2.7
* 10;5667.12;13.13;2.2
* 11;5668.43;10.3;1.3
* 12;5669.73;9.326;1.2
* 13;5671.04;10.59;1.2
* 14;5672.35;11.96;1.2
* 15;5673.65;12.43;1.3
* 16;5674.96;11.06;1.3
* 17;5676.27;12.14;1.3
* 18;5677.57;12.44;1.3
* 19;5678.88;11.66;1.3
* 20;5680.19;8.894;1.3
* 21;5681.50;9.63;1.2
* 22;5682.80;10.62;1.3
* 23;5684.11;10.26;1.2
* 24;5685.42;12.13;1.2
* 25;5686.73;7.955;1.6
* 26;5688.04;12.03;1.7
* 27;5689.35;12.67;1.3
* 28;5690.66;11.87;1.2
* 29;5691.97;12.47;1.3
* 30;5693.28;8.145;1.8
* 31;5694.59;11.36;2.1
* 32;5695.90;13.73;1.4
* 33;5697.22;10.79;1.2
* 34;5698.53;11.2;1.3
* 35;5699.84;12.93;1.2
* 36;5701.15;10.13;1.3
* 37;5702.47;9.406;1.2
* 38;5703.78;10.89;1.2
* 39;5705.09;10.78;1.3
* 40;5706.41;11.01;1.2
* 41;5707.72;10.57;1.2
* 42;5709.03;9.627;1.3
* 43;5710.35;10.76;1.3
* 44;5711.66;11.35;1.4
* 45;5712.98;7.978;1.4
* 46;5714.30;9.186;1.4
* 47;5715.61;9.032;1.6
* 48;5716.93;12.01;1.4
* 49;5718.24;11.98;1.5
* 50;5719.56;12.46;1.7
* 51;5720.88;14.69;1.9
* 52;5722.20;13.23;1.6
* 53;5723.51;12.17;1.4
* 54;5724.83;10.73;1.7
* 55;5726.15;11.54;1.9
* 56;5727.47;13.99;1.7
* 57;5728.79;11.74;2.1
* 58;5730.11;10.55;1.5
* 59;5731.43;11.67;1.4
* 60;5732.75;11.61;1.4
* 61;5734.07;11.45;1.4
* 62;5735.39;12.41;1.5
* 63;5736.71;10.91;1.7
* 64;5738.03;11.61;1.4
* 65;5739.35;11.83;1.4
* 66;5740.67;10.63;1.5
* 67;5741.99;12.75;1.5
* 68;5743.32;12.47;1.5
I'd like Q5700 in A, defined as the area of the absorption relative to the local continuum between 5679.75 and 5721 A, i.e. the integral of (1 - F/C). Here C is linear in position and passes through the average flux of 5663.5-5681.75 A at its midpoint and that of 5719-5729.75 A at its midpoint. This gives 3.4 A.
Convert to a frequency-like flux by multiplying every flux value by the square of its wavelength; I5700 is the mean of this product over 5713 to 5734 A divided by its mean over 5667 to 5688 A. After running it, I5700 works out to 1.09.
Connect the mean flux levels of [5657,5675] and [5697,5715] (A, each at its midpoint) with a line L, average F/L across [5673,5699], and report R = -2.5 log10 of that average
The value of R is -0.07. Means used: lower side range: 10.6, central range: 11.2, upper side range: 10.5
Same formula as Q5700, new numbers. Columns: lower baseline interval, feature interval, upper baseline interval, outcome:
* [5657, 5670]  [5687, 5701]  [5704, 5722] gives -1.2 A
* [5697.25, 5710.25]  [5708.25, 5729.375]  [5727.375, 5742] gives -0.4 A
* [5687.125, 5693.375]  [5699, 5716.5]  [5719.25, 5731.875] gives 2.4 A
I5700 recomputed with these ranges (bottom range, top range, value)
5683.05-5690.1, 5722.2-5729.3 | 1.12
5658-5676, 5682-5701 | 1.07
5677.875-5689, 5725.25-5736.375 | 1.14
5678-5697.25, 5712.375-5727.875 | 1.07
